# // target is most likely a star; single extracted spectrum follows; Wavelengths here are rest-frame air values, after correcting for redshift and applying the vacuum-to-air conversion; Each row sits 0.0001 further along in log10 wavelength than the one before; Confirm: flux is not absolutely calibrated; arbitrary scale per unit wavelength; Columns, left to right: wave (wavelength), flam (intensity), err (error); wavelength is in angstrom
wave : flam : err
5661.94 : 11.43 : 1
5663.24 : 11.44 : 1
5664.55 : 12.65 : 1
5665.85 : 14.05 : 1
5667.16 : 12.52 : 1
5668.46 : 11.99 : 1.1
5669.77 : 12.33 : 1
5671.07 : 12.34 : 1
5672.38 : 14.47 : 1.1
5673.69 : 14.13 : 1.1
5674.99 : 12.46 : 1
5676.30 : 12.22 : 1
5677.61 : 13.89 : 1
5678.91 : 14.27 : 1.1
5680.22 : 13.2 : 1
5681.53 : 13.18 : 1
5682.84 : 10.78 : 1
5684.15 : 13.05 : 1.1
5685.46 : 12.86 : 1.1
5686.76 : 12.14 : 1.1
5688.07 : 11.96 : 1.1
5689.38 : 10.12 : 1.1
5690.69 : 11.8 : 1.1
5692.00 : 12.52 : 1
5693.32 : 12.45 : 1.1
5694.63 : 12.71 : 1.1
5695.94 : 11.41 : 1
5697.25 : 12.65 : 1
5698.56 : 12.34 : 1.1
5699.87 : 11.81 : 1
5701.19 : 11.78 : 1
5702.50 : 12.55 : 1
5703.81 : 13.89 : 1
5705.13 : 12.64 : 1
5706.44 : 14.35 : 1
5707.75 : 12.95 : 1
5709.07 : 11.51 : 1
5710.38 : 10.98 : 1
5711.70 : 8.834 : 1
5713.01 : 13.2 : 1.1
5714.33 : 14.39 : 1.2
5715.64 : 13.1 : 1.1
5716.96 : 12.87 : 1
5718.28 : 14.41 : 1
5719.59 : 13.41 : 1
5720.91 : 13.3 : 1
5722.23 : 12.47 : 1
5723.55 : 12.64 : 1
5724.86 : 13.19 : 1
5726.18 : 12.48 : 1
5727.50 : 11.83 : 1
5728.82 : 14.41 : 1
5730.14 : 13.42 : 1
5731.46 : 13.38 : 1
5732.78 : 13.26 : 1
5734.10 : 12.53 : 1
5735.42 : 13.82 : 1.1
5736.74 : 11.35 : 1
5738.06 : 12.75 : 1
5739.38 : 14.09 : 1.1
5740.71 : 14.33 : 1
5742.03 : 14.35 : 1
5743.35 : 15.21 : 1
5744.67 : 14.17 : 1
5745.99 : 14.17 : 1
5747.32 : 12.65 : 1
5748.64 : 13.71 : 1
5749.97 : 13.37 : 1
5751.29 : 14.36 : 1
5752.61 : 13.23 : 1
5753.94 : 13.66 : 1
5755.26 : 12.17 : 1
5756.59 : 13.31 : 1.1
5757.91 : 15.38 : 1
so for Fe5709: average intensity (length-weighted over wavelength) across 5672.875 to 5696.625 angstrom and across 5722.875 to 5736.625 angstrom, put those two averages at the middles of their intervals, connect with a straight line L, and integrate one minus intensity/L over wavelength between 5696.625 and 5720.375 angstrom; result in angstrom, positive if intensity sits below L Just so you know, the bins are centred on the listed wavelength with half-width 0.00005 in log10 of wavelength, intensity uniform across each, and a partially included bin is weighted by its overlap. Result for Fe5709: 0.3 angstrom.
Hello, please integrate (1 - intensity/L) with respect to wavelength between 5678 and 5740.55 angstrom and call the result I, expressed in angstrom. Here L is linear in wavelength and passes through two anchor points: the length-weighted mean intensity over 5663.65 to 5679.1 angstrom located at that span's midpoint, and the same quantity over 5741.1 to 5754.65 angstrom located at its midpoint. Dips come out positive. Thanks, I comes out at 3.7 angstrom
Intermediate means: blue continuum 13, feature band 12.7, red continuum 13.9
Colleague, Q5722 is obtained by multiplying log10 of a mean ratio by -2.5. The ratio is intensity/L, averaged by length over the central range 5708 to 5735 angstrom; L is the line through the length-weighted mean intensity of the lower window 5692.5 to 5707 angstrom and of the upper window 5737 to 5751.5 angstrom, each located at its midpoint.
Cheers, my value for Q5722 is 0.03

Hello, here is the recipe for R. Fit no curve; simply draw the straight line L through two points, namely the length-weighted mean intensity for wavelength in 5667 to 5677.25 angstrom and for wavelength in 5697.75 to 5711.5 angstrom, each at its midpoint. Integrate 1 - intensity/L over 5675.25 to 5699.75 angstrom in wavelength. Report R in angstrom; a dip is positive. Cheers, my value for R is 0.4 angstrom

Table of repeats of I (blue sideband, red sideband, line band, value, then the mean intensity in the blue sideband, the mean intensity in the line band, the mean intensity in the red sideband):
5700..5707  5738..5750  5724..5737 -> 0.6 angstrom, 12.9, 13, 14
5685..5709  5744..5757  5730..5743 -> -0.2 angstrom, 12.4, 13.4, 13.5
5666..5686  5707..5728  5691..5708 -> 0.2 angstrom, 12.9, 12.6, 12.6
